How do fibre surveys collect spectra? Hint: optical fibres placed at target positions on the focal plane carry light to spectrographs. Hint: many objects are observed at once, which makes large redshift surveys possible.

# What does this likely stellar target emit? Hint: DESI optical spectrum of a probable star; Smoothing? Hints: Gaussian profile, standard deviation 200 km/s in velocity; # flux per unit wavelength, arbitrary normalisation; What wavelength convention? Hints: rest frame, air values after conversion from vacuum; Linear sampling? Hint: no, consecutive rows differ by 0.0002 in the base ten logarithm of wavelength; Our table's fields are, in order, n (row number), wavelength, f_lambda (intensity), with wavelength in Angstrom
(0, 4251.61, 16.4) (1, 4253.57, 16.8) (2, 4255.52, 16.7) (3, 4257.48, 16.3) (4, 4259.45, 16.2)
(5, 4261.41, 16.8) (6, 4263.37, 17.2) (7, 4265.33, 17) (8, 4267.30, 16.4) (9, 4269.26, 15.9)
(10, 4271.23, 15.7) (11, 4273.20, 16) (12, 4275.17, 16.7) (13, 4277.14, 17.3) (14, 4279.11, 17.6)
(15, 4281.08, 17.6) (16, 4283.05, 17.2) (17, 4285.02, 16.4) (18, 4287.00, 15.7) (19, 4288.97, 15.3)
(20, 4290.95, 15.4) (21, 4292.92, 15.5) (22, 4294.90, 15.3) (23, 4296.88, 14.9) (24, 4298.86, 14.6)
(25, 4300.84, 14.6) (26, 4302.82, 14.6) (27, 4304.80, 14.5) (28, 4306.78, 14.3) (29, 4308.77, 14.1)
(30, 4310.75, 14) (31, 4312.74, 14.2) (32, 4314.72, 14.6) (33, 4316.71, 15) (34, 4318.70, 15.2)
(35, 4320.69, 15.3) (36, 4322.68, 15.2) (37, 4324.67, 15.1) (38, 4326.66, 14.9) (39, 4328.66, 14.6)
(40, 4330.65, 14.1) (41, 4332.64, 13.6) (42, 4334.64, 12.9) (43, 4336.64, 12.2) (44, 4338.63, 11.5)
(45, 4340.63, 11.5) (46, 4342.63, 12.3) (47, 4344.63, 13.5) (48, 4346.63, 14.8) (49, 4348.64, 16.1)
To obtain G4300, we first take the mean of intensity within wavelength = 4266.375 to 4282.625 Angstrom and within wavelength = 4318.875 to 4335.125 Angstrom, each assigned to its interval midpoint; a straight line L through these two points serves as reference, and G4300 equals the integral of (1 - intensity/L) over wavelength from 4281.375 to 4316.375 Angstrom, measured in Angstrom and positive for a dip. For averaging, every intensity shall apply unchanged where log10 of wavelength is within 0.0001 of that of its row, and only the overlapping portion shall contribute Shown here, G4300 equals 1.4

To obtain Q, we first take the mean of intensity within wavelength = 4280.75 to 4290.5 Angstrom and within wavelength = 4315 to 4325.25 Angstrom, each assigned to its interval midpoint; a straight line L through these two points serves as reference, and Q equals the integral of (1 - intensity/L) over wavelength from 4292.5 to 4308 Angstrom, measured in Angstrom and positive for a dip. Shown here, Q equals 1.0 Angstrom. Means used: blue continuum 16.3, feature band 14.7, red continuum 15.1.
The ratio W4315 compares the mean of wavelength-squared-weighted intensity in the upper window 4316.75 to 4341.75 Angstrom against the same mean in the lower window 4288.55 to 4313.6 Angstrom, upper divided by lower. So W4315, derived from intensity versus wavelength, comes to 0.96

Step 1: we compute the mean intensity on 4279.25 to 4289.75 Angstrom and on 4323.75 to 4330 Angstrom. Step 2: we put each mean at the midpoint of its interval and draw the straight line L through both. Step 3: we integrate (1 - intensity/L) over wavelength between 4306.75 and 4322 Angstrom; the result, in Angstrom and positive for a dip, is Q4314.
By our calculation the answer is 0.70 Angstrom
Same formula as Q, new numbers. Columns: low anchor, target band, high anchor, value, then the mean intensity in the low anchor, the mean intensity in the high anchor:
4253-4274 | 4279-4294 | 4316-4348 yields -0.6 Angstrom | 16.5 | 13.9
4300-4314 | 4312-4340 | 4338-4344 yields -2.5 Angstrom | 14.3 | 11.9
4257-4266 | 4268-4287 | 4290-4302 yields -0.9 Angstrom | 16.7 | 15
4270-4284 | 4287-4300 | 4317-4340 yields 0.6 Angstrom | 16.8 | 14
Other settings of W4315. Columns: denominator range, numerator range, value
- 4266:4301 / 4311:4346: 0.88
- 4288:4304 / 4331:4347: 0.87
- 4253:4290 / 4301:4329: 0.90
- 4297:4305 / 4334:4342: 0.83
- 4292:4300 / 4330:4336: 0.91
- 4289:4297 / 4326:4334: 0.94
